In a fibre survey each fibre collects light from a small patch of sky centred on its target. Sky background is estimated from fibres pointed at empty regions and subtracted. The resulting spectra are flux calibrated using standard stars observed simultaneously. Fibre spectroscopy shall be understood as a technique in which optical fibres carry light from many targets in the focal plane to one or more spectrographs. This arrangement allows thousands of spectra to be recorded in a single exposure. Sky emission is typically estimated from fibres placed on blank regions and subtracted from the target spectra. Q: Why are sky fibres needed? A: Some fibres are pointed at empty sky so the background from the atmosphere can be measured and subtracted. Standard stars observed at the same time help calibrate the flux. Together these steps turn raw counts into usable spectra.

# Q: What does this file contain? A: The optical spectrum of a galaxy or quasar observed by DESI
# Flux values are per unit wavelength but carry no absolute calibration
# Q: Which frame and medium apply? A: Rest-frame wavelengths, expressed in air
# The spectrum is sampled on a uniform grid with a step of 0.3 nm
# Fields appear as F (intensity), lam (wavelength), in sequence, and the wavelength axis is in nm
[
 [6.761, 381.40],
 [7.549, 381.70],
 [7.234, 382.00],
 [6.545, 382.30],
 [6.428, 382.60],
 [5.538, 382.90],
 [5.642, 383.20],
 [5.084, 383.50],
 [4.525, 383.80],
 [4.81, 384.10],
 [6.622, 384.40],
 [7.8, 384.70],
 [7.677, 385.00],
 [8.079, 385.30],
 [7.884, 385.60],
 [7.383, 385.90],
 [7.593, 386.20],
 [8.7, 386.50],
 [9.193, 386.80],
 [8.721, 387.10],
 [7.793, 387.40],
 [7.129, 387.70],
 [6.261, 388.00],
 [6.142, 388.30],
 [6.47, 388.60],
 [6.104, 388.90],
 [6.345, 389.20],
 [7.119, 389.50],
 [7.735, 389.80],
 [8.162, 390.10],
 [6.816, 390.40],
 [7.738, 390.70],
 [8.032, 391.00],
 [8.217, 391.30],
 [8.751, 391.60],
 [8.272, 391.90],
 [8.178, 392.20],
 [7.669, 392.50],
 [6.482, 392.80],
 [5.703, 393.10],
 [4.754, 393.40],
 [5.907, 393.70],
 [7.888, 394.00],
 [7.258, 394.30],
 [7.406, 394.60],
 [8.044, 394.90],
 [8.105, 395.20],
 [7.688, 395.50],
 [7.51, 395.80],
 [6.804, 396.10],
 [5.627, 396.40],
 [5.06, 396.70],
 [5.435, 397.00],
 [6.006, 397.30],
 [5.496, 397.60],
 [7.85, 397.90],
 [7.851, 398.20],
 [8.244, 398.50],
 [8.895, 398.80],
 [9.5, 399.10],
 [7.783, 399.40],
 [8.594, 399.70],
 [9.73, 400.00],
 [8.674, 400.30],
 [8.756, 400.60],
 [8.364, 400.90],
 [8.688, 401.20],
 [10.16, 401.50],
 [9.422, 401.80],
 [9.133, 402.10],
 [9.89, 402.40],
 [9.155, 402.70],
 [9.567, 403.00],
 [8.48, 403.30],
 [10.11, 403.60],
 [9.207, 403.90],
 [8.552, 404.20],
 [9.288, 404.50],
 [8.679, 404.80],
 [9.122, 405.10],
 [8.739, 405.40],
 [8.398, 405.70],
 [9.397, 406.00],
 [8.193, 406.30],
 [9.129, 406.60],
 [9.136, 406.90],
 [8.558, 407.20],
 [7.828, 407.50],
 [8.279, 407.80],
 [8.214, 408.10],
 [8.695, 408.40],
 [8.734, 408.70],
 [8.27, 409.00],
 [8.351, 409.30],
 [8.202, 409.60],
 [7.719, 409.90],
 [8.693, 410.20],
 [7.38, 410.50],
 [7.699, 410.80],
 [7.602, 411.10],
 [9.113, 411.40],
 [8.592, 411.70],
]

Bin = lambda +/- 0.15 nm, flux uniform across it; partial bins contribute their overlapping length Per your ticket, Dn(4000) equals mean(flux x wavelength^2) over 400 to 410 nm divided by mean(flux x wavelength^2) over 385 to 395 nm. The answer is 1.29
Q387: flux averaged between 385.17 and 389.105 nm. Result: 7.48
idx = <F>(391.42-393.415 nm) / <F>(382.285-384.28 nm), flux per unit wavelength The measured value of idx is 1.34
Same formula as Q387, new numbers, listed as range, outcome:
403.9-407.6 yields 8.78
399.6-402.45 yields 9.12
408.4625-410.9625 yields 8.15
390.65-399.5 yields 7.26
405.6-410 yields 8.48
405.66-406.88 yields 8.85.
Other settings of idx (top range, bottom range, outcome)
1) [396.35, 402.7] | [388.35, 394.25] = 1.13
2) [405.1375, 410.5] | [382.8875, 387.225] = 1.20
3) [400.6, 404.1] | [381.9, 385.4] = 1.47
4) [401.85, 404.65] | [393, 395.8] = 1.32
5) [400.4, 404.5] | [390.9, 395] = 1.26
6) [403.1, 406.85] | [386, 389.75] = 1.22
